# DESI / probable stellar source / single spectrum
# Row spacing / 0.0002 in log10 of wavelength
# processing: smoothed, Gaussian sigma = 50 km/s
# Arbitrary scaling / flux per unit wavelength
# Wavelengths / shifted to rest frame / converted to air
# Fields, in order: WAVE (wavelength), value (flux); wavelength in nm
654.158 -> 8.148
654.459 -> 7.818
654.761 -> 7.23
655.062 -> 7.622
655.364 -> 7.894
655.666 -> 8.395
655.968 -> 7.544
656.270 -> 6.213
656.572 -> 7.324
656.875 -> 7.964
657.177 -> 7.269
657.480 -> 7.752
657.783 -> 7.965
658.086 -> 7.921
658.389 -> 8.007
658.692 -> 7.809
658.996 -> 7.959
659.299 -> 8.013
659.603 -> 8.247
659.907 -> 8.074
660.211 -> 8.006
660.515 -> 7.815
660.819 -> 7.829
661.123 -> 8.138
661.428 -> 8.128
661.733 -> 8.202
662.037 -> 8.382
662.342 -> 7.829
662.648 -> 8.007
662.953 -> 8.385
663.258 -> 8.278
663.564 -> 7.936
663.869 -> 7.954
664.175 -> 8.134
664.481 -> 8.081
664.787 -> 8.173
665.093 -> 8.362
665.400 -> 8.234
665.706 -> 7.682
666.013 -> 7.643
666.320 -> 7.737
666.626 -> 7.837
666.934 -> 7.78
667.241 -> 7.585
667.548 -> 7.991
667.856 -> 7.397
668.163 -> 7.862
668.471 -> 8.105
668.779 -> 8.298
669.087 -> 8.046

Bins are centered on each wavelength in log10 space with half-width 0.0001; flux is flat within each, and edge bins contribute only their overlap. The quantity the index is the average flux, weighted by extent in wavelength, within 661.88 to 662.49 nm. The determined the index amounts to 8.12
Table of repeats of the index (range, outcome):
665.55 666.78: 7.73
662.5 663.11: 8.21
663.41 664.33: 8.01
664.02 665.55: 8.19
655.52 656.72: 7.37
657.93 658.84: 7.92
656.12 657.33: 7.19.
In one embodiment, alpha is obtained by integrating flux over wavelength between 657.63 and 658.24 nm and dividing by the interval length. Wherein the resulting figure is 7.94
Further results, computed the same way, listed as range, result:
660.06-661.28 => 7.95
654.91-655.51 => 7.76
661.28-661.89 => 8.17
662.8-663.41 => 8.34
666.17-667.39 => 7.74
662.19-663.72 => 8.09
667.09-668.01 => 7.66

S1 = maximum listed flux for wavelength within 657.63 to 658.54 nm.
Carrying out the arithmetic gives 8.007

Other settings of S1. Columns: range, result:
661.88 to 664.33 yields 8.385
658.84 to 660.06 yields 8.247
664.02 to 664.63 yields 8.134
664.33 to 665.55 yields 8.362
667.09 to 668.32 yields 7.991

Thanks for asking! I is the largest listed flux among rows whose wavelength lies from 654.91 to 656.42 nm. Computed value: 8.395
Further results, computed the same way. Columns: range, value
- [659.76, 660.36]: 8.074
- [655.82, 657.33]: 7.964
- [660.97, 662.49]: 8.382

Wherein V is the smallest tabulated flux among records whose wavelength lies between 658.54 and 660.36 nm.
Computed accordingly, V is 7.809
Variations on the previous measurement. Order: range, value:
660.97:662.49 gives 7.829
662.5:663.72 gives 7.936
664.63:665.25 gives 8.173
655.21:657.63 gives 6.213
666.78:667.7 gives 7.585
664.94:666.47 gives 7.643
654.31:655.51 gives 7.23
